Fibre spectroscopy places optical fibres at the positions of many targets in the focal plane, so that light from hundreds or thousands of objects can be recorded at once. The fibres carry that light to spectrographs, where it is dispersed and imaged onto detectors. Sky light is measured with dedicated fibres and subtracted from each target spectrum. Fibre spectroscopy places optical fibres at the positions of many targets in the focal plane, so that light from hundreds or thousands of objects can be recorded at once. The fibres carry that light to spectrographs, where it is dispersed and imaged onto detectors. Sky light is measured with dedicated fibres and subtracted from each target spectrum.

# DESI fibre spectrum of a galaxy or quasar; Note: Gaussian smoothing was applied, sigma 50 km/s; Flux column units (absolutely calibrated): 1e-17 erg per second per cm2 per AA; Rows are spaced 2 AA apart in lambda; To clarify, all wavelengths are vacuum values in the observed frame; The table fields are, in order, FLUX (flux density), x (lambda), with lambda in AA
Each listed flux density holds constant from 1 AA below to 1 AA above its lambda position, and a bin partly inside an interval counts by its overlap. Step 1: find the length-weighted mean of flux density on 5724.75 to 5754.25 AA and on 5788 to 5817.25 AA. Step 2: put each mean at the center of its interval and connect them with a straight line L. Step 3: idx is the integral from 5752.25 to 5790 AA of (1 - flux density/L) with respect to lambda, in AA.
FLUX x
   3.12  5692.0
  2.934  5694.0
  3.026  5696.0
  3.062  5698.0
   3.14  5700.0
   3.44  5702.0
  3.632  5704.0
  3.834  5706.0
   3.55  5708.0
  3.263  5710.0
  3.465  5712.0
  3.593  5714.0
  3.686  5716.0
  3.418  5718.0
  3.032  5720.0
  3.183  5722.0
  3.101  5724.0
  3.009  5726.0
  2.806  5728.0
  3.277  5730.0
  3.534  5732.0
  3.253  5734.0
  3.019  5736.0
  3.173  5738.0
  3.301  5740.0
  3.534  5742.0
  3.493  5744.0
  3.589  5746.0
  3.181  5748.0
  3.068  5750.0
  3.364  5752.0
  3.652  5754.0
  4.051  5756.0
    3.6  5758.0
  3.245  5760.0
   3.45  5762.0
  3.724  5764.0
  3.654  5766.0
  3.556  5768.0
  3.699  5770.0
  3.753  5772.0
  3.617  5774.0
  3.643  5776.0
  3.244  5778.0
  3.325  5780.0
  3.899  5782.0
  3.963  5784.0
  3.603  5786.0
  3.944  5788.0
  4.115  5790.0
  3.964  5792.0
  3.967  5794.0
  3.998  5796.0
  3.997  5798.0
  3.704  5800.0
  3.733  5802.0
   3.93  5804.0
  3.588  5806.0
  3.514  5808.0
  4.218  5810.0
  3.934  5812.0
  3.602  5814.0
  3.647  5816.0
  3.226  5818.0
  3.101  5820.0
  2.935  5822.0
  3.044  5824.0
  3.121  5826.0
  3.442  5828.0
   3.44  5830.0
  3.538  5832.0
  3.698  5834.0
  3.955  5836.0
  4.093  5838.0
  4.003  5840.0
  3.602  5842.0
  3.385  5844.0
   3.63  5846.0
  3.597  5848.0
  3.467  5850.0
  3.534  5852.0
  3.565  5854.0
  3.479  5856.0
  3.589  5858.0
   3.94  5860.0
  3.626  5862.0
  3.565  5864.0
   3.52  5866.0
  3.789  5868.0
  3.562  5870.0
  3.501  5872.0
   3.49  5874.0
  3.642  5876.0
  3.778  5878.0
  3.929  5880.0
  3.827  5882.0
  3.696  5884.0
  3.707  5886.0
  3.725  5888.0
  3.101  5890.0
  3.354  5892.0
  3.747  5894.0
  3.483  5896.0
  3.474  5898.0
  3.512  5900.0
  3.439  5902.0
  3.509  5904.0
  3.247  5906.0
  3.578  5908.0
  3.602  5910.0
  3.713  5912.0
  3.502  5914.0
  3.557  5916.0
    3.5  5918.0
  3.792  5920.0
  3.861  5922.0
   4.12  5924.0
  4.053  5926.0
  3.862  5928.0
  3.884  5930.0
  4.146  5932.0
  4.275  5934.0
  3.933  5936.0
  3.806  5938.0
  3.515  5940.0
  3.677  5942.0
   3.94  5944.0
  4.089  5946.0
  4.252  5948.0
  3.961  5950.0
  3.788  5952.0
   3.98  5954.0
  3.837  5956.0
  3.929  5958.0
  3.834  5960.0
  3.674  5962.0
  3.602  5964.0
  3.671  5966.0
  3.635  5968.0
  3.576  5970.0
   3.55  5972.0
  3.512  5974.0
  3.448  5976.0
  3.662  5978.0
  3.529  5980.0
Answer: -1.0 AA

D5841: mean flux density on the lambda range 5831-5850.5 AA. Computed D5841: 3.7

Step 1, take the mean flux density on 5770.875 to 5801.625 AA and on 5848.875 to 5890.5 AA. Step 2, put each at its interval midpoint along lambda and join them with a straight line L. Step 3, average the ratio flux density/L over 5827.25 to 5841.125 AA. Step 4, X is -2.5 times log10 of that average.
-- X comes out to -0.015 mag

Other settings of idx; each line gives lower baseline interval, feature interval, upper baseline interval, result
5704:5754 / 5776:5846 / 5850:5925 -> -3.7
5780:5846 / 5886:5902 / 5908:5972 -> 1.1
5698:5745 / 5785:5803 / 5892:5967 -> -2.1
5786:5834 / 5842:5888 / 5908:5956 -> 1.3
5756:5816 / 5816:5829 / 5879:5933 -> 1.9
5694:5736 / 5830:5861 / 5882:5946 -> -0.9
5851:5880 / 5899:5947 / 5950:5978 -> -1.1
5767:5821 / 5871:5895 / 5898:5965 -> 0.9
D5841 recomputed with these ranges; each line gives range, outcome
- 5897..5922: 3.55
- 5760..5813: 3.75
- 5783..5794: 3.92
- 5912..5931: 3.79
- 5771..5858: 3.64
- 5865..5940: 3.68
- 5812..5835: 3.37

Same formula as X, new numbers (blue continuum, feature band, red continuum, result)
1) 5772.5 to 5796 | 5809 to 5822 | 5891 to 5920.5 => 0.040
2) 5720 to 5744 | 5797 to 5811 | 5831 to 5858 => -0.095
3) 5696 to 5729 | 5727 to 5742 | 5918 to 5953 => 0.053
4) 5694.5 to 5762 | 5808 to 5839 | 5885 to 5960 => 0.003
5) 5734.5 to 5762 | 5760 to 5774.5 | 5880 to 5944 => -0.053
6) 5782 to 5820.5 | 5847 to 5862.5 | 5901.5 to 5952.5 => 0.057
